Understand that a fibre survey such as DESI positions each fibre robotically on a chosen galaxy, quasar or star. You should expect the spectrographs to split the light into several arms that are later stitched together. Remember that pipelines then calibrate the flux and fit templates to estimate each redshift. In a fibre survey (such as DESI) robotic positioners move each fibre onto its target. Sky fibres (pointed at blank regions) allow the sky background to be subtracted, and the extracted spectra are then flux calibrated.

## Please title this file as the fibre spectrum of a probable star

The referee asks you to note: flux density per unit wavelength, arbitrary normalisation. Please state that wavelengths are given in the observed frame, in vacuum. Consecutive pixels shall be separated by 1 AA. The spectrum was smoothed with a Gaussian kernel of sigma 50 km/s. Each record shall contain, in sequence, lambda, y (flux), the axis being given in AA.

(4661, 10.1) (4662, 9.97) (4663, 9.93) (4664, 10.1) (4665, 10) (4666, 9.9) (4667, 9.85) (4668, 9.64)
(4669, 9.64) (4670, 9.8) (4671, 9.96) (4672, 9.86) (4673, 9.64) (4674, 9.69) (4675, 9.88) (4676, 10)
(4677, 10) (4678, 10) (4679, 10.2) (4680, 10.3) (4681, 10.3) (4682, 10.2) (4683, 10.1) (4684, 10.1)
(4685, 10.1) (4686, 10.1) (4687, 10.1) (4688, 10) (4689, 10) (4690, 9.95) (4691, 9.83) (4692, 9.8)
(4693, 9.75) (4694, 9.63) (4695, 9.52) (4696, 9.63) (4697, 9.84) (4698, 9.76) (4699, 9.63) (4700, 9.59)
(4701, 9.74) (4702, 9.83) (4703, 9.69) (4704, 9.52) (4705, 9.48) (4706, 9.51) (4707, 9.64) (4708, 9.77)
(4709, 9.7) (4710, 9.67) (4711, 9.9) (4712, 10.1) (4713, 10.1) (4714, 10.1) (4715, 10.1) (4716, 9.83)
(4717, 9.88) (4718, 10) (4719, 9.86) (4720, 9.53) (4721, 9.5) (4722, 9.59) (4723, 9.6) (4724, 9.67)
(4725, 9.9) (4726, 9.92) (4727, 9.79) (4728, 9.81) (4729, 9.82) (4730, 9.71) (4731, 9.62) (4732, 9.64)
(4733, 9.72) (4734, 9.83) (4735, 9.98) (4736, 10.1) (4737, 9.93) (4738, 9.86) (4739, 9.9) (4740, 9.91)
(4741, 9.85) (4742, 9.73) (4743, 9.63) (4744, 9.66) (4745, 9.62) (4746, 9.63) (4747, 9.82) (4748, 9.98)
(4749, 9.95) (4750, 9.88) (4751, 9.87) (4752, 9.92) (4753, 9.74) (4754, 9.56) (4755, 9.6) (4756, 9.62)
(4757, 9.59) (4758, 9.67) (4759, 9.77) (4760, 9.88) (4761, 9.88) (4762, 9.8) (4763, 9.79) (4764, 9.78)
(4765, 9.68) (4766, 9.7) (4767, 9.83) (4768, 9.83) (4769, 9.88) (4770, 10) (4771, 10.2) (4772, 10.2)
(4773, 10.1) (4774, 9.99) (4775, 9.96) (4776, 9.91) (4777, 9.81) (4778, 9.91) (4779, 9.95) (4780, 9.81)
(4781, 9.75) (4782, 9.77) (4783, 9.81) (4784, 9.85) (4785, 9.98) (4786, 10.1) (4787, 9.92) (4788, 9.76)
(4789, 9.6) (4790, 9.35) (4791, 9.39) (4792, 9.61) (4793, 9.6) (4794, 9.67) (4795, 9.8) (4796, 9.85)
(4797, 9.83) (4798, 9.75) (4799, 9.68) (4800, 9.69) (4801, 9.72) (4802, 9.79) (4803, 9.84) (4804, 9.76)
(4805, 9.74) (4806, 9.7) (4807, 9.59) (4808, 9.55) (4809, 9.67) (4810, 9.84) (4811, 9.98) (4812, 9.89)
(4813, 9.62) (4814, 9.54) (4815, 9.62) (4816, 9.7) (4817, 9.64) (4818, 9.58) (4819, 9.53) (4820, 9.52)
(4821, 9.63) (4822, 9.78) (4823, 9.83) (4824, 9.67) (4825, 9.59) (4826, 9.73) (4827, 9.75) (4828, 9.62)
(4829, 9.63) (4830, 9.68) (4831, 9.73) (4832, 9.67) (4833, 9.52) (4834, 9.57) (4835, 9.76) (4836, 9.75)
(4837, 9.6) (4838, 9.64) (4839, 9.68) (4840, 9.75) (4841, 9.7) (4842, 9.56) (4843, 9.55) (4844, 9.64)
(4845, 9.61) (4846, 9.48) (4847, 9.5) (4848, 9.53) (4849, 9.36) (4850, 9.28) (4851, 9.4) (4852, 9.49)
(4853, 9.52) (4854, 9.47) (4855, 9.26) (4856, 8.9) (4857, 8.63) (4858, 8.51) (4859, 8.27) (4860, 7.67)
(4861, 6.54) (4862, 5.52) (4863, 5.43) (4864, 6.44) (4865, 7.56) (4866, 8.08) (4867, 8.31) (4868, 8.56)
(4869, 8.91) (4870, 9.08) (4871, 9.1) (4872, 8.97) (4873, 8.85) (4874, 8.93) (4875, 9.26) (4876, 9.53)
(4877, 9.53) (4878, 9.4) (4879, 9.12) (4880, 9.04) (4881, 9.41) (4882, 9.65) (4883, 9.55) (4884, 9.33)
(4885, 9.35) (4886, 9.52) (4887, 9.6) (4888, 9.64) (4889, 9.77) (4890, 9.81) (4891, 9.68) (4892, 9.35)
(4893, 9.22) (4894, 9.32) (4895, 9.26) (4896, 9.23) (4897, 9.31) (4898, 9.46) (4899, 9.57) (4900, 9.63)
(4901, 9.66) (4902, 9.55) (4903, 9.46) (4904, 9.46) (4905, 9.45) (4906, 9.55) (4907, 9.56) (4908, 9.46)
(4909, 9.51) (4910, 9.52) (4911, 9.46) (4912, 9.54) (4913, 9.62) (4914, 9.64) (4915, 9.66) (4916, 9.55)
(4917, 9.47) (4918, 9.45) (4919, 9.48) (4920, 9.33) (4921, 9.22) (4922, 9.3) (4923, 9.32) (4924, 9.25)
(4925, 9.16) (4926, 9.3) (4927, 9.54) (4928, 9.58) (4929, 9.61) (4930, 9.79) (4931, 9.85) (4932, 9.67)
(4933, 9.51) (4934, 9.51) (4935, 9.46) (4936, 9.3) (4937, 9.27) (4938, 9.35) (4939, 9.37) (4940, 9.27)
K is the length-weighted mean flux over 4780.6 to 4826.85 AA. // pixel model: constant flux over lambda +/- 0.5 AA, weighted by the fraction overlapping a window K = 9.71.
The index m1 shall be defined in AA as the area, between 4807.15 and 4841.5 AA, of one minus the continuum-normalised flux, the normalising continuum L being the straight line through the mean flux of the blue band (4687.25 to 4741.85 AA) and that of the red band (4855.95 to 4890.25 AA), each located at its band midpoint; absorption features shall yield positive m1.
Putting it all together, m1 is -2.5 AA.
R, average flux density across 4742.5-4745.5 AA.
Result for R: 9.64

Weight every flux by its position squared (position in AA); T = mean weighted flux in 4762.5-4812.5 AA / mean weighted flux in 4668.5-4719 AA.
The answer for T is 1.03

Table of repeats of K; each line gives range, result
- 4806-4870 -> 9.19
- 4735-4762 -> 9.79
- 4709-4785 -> 9.83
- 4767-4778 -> 9.98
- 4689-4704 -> 9.73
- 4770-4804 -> 9.82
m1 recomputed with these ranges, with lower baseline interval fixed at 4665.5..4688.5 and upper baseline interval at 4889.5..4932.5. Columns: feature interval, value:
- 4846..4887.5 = 3.5 AA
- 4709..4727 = 0.1 AA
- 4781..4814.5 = -0.1 AA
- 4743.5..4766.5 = 0.1 AA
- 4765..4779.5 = -0.2 AA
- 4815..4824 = 0.0 AA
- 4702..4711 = 0.2 AA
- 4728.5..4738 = 0.0 AA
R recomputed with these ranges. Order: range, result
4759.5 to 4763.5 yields 9.84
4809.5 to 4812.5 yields 9.9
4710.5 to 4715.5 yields 10.1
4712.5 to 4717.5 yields 10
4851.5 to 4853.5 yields 9.5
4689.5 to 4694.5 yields 9.79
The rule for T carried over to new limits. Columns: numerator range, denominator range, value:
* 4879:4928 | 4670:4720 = 1.05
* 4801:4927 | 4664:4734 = 1.01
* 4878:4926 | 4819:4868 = 1.07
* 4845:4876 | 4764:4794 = 0.90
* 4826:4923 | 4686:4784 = 1.00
